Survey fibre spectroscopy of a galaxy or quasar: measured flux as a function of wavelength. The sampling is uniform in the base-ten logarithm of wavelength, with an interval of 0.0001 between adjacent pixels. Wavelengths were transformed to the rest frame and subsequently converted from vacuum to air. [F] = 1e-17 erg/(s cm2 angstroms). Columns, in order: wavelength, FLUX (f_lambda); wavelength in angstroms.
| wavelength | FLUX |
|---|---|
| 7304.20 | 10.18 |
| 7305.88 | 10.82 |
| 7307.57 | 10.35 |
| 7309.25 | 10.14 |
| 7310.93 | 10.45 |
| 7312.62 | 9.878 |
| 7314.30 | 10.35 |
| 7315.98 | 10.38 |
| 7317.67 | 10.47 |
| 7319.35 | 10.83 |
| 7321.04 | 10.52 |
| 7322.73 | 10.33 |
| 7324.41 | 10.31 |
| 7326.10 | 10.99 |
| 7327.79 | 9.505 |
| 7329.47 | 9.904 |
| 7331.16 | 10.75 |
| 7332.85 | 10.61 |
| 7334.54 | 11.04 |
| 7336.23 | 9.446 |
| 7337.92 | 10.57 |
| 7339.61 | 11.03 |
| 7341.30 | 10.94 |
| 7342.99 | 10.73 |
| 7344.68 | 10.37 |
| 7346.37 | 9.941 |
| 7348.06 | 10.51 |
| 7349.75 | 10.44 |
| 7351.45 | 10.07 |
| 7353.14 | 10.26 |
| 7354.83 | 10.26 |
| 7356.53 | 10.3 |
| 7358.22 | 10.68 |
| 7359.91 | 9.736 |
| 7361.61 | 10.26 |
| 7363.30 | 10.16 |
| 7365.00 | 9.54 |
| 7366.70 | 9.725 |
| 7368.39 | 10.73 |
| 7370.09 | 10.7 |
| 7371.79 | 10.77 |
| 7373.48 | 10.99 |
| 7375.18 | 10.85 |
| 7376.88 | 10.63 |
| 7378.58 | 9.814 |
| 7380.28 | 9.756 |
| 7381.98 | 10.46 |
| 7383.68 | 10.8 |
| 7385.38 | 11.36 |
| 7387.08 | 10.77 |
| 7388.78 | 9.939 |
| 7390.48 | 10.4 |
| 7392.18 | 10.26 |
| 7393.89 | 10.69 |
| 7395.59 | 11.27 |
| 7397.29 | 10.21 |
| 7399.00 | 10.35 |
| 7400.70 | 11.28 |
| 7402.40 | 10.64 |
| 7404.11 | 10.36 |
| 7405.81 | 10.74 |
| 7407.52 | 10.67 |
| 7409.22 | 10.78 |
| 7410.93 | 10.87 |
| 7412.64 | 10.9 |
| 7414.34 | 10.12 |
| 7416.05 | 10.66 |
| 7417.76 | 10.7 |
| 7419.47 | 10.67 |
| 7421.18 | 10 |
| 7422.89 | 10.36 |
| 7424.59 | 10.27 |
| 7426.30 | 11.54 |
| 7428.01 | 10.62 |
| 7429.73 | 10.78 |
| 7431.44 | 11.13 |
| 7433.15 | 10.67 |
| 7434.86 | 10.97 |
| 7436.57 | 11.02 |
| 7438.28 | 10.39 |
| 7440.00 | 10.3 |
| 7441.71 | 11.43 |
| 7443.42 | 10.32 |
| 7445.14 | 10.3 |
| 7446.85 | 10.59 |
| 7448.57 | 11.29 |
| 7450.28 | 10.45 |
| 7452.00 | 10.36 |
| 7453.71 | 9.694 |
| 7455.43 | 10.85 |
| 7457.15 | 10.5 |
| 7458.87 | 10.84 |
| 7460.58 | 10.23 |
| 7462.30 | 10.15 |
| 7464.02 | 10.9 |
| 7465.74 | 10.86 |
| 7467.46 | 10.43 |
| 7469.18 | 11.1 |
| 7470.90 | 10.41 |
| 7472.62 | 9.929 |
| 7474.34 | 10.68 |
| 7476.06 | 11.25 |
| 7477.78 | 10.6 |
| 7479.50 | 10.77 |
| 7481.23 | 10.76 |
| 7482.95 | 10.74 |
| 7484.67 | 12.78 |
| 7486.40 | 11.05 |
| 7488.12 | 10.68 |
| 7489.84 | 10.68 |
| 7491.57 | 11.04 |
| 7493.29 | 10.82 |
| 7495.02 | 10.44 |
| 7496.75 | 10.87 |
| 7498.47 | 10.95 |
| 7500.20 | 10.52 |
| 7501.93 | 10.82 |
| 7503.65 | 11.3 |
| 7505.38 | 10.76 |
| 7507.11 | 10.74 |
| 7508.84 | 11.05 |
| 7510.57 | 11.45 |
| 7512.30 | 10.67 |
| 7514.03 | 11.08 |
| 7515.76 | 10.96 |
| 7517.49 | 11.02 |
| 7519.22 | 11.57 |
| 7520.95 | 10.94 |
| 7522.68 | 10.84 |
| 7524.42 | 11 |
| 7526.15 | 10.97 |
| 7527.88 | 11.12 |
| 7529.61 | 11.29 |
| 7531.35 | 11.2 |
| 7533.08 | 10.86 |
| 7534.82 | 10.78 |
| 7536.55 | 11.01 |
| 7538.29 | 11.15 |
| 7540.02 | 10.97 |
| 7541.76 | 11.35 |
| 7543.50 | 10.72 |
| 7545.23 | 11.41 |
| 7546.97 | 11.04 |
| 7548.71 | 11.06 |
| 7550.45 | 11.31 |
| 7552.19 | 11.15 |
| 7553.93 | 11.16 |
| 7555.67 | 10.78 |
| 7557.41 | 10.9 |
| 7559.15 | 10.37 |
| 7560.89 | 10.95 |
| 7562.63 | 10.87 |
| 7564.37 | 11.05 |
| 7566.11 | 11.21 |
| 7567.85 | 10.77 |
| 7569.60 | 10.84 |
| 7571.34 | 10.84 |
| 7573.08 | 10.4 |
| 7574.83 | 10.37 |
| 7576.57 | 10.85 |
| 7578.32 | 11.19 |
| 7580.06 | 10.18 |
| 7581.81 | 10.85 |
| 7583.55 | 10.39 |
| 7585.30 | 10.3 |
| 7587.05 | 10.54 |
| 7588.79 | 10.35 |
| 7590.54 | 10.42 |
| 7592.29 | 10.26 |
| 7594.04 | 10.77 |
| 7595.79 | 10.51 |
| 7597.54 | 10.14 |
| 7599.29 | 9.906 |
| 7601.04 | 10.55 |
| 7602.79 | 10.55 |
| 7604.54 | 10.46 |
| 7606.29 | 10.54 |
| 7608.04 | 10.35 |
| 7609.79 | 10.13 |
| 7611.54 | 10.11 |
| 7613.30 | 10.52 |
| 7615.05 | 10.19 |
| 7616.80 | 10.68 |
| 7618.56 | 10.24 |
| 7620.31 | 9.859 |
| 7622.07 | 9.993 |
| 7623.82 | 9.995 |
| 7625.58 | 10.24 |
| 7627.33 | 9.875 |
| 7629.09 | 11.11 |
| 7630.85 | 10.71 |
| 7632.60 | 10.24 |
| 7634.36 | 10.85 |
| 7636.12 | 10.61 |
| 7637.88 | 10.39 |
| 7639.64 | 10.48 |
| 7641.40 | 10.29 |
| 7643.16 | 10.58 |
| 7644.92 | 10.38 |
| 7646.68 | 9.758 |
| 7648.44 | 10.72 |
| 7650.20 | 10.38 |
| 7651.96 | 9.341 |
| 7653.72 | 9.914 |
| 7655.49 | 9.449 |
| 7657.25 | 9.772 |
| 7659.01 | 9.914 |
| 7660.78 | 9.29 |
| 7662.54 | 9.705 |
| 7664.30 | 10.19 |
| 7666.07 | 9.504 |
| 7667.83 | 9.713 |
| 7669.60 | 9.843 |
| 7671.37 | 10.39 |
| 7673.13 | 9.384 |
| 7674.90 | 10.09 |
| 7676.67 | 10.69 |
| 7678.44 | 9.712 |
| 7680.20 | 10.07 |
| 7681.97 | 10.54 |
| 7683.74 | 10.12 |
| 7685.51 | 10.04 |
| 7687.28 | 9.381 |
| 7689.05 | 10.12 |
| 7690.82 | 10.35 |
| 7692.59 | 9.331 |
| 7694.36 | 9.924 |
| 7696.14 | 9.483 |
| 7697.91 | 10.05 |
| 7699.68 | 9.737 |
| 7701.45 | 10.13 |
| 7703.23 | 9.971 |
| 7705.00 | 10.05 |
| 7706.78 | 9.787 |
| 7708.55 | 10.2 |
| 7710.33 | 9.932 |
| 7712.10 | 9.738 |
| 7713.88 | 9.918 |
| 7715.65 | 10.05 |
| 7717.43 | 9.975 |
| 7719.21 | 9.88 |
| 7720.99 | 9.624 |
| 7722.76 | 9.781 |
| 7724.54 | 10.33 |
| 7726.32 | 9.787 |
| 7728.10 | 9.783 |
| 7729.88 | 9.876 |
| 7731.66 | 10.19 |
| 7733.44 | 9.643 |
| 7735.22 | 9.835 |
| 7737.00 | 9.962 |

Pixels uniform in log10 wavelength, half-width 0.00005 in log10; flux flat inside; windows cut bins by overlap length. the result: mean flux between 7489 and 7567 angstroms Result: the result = 11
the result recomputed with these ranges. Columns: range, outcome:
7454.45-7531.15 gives 10.9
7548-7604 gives 10.7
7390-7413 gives 10.7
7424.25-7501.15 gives 10.7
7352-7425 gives 10.5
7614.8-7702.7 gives 10.1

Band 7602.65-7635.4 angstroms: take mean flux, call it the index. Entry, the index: 10.3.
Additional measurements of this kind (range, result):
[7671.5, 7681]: 10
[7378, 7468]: 10.6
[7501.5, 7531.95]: 11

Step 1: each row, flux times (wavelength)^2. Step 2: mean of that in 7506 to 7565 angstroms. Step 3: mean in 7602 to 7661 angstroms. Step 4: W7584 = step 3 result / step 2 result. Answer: 0.95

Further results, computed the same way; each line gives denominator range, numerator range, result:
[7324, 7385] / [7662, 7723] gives 1.05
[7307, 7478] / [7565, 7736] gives 1.04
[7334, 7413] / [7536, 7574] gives 1.10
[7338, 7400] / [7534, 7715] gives 1.06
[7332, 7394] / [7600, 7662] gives 1.06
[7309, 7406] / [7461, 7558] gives 1.09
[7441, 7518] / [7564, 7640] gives 1.00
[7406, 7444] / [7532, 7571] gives 1.06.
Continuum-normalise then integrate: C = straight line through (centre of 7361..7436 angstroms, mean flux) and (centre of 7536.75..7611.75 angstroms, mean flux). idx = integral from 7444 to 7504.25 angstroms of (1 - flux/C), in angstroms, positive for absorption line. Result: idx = -0.5 angstroms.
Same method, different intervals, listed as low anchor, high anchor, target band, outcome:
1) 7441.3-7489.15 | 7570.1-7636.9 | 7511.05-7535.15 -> -1.0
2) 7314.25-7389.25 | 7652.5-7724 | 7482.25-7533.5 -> -4.2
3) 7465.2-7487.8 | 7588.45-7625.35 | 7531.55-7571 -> -1.7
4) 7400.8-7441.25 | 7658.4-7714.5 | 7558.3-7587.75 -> -1.3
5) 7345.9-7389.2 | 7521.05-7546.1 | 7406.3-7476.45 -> 0.3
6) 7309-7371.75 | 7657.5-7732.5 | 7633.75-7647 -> -0.6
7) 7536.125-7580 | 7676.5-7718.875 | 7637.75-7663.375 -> 0.7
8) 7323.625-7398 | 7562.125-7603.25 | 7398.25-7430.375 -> -0.6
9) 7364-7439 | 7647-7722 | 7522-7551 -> -2.2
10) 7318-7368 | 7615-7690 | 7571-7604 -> -1.1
